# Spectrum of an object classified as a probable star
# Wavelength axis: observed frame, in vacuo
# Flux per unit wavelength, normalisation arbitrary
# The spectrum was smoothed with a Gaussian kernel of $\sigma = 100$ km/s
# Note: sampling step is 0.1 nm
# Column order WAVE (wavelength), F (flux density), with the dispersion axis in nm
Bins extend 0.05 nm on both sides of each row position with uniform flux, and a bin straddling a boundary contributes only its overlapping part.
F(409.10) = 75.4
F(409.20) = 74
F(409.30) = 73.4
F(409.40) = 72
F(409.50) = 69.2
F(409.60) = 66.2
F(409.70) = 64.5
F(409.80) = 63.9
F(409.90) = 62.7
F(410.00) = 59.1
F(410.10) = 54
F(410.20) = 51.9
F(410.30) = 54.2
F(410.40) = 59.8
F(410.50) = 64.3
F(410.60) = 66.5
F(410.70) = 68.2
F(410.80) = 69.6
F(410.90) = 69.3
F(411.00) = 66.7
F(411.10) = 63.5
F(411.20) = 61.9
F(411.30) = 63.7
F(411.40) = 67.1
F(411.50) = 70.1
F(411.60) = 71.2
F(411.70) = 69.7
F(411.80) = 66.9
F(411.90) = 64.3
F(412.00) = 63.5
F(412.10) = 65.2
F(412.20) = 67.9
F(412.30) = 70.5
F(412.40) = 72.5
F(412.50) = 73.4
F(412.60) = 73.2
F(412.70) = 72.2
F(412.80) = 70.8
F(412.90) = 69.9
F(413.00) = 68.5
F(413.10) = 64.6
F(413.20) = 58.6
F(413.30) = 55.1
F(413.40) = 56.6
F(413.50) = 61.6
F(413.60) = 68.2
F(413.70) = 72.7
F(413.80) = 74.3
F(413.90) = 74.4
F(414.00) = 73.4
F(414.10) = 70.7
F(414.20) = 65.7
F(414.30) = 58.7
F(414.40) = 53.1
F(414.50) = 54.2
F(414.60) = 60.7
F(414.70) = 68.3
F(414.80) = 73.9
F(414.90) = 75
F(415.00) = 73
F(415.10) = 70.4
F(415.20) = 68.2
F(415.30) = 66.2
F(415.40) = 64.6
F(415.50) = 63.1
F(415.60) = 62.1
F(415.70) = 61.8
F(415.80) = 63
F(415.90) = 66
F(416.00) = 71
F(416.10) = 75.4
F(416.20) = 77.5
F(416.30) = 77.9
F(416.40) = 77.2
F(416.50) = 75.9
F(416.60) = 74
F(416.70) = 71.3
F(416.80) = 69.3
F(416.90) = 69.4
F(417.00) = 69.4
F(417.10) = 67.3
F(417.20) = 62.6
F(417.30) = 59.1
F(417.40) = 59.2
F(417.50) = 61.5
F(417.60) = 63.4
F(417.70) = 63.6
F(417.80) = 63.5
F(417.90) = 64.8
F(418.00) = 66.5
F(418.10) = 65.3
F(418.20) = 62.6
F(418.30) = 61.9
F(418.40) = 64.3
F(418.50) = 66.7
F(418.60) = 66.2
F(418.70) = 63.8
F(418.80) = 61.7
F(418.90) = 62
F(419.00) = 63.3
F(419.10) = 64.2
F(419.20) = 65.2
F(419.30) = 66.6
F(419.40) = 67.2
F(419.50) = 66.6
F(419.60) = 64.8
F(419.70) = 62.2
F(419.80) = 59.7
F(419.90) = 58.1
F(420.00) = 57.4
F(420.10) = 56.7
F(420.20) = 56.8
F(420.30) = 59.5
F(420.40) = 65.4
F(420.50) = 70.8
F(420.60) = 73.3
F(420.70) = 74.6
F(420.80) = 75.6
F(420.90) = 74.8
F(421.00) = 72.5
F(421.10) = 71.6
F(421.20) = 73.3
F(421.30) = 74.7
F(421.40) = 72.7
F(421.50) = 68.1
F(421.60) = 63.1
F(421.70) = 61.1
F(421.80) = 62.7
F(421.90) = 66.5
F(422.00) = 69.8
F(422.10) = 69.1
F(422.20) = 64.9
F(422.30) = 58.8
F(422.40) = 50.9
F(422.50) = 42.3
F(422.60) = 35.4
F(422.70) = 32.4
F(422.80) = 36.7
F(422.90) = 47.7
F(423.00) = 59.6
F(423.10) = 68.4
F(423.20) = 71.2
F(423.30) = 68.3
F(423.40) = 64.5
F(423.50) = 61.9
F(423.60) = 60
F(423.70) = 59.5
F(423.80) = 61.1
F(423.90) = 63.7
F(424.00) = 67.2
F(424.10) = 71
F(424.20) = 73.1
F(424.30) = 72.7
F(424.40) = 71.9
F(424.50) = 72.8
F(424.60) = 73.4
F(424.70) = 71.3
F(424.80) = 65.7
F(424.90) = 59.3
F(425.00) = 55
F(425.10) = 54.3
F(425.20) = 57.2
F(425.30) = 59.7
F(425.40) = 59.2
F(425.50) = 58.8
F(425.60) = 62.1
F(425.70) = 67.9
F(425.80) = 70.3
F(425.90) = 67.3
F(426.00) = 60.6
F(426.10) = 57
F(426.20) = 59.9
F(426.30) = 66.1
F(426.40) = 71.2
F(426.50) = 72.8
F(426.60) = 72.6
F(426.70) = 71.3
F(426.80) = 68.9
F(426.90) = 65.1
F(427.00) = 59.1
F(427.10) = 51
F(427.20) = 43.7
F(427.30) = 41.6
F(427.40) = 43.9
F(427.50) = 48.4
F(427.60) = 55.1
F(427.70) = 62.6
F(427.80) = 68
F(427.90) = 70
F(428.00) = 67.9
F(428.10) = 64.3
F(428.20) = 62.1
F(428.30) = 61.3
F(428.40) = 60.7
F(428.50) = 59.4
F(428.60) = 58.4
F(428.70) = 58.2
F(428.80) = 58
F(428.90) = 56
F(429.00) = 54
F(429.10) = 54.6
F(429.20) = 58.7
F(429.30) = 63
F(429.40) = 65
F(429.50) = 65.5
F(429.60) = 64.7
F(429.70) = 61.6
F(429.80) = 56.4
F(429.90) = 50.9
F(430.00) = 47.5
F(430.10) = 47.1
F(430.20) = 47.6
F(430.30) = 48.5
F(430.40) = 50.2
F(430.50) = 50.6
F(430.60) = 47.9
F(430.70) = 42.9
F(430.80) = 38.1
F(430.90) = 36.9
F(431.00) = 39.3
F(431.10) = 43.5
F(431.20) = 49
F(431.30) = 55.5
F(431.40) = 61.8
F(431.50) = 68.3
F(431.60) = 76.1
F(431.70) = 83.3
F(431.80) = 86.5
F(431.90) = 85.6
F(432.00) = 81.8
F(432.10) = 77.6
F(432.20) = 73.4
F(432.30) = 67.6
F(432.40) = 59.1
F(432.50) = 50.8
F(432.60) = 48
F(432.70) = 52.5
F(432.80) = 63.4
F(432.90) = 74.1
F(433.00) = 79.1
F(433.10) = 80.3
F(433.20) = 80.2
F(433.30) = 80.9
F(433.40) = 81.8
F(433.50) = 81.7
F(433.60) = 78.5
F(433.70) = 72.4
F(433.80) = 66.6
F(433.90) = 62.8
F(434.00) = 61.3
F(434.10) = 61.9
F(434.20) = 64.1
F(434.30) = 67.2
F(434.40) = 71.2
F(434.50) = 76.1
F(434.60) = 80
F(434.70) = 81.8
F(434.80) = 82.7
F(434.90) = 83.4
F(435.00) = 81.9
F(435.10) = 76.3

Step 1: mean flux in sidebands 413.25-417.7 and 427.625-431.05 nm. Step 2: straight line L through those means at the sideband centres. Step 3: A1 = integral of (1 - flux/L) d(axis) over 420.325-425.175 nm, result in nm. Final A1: -0.22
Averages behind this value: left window 67.2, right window 55.8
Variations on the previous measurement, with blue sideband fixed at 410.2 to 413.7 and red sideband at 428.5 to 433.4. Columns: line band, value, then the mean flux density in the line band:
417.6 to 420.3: 0.04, 63.1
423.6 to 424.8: -0.11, 68.4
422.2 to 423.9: 0.20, 55.5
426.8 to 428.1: 0.09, 57.2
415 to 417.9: -0.13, 67.7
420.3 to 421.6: -0.16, 71.4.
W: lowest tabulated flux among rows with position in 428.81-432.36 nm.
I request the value 36.9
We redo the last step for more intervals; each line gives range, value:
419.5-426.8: 32.4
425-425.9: 54.3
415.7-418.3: 59.1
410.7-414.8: 53.1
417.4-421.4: 56.7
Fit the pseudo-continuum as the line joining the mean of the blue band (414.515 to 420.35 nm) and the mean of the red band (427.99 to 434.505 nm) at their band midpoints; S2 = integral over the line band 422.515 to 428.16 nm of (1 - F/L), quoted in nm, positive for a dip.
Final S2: 0.22 nm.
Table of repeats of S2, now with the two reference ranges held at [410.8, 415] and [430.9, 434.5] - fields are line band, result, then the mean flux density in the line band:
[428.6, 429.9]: 0.16 nm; 59.3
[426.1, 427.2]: 0.05 nm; 64.4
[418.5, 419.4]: 0.04 nm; 64.4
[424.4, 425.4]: 0.06 nm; 63.4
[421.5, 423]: 0.28 nm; 55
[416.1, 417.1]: -0.09 nm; 73.3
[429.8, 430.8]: 0.29 nm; 48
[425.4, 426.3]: 0.06 nm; 62.9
